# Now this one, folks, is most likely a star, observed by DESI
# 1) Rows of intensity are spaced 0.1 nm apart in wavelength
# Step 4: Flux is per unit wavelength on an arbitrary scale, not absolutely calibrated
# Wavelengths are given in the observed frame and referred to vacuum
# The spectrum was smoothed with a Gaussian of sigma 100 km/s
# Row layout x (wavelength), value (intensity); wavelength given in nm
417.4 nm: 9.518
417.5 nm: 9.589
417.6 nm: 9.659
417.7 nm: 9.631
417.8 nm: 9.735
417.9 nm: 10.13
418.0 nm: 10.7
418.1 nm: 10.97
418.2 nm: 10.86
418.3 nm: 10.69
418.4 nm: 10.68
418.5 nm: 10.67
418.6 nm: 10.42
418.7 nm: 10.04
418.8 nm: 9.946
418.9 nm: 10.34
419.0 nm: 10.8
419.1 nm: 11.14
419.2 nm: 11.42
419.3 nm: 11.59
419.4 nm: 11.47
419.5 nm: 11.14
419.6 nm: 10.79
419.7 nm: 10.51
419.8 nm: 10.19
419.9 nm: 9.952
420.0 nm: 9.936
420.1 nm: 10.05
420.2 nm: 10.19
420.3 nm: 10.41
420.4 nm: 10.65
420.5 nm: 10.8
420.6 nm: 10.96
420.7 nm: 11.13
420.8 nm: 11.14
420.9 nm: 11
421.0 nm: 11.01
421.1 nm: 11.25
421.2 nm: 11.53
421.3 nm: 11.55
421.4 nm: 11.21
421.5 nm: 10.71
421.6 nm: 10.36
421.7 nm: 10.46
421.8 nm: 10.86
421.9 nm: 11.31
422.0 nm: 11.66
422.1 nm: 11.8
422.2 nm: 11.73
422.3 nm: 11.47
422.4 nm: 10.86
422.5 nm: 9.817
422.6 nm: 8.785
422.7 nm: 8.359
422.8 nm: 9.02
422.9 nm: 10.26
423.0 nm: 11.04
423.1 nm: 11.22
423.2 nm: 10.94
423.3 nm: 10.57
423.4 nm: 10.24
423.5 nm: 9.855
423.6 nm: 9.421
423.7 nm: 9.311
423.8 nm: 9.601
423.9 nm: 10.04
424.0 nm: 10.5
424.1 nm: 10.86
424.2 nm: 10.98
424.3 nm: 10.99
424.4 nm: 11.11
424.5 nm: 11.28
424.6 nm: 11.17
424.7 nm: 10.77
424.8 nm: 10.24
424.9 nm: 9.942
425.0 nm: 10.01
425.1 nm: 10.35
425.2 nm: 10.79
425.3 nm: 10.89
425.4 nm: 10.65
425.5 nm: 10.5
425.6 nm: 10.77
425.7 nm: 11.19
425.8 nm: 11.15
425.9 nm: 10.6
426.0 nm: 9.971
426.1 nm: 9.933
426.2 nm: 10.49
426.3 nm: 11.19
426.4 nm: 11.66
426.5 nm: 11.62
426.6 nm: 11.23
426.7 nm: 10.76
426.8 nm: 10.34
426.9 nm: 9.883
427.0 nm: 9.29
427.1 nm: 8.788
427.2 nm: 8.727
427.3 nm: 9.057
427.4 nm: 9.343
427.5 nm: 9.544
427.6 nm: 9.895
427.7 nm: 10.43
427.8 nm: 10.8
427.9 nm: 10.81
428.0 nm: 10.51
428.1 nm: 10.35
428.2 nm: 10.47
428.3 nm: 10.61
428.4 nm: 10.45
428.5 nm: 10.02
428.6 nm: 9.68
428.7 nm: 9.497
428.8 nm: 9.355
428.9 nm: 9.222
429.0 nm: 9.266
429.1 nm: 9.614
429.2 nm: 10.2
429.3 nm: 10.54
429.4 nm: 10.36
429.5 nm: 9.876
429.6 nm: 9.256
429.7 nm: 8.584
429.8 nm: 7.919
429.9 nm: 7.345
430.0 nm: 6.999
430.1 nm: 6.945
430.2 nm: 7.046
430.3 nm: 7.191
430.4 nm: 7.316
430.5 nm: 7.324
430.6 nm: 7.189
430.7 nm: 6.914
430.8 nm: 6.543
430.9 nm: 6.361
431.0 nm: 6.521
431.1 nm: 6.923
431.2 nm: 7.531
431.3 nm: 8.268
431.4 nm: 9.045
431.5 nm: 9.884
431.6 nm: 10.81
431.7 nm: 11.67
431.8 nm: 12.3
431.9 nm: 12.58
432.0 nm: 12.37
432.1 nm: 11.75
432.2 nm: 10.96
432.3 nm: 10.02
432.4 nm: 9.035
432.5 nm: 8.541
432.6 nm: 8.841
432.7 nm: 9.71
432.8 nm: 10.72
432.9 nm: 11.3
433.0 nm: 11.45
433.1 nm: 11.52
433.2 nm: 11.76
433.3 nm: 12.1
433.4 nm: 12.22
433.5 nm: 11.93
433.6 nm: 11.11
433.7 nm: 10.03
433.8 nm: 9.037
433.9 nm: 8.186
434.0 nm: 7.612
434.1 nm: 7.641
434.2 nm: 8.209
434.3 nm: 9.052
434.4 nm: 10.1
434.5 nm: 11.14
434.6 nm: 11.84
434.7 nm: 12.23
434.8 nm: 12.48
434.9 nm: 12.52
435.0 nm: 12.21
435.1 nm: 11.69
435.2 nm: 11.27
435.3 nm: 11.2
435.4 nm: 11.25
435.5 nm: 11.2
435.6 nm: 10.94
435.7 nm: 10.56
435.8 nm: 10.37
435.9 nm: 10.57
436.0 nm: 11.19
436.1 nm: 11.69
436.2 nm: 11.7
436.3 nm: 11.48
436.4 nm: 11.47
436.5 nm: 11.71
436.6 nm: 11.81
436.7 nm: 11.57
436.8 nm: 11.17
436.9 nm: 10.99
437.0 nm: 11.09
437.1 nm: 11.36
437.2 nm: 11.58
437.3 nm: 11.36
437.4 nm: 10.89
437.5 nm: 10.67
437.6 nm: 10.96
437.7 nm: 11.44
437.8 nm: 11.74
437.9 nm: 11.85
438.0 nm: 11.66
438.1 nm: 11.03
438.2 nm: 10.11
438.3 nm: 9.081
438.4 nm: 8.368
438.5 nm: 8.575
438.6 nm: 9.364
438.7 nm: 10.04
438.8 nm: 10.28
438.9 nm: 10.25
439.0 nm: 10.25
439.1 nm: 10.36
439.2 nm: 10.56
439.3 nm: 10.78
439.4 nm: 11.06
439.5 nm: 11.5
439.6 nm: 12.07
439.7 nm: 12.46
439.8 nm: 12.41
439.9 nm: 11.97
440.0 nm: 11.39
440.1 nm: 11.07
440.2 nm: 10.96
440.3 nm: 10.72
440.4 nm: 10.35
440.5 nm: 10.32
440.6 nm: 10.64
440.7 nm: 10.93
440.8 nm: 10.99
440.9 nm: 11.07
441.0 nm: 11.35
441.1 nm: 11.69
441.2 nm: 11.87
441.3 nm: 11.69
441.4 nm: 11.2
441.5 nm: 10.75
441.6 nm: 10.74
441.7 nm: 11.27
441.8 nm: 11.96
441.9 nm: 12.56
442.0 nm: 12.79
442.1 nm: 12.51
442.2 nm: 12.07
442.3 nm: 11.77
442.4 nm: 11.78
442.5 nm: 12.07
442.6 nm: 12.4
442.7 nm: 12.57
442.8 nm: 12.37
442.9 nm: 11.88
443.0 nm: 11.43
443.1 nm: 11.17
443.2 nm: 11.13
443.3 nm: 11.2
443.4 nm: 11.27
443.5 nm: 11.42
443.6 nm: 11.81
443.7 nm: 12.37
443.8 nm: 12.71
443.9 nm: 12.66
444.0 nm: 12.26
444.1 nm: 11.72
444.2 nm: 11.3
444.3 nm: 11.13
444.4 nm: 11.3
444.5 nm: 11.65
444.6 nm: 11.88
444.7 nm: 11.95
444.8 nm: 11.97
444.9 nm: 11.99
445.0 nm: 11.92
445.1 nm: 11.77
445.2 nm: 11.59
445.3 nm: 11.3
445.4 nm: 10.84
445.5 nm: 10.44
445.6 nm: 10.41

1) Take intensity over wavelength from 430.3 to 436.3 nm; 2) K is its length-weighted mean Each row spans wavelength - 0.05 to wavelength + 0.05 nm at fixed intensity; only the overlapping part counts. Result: 10.1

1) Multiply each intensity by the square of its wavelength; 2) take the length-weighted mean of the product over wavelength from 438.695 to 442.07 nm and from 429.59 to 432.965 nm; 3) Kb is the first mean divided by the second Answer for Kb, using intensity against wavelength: 1.32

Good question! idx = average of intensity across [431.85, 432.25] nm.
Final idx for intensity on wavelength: 11.9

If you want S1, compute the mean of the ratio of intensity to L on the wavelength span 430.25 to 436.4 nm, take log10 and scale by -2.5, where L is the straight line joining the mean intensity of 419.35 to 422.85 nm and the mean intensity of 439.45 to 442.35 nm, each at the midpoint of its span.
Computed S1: 0.11 mag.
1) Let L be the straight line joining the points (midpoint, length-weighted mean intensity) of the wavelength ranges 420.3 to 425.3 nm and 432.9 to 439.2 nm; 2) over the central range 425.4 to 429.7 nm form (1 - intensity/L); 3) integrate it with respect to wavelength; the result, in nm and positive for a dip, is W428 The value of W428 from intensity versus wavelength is 0.22 nm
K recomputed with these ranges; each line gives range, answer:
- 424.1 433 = 9.78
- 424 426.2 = 10.7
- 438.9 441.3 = 11.2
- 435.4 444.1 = 11.3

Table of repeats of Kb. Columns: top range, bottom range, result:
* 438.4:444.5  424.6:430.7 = 1.24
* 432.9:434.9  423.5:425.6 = 1.06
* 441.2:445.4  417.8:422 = 1.22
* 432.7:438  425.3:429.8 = 1.13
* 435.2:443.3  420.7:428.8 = 1.14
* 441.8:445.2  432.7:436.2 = 1.14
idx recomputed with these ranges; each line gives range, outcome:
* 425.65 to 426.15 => 10.6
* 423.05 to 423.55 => 10.6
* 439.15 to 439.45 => 10.8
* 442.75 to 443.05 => 11.9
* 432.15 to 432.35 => 10.5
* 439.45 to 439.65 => 11.8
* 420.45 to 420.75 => 11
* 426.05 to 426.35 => 10.5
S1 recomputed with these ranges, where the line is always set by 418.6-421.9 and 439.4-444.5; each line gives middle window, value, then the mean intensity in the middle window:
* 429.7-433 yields 0.25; 8.91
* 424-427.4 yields 0.05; 10.5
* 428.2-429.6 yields 0.13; 9.9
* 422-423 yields 0.05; 10.3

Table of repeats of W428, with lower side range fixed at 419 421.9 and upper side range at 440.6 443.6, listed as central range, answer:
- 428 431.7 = 0.816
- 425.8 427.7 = 0.156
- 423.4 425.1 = 0.094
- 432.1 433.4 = 0.079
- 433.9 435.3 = 0.100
